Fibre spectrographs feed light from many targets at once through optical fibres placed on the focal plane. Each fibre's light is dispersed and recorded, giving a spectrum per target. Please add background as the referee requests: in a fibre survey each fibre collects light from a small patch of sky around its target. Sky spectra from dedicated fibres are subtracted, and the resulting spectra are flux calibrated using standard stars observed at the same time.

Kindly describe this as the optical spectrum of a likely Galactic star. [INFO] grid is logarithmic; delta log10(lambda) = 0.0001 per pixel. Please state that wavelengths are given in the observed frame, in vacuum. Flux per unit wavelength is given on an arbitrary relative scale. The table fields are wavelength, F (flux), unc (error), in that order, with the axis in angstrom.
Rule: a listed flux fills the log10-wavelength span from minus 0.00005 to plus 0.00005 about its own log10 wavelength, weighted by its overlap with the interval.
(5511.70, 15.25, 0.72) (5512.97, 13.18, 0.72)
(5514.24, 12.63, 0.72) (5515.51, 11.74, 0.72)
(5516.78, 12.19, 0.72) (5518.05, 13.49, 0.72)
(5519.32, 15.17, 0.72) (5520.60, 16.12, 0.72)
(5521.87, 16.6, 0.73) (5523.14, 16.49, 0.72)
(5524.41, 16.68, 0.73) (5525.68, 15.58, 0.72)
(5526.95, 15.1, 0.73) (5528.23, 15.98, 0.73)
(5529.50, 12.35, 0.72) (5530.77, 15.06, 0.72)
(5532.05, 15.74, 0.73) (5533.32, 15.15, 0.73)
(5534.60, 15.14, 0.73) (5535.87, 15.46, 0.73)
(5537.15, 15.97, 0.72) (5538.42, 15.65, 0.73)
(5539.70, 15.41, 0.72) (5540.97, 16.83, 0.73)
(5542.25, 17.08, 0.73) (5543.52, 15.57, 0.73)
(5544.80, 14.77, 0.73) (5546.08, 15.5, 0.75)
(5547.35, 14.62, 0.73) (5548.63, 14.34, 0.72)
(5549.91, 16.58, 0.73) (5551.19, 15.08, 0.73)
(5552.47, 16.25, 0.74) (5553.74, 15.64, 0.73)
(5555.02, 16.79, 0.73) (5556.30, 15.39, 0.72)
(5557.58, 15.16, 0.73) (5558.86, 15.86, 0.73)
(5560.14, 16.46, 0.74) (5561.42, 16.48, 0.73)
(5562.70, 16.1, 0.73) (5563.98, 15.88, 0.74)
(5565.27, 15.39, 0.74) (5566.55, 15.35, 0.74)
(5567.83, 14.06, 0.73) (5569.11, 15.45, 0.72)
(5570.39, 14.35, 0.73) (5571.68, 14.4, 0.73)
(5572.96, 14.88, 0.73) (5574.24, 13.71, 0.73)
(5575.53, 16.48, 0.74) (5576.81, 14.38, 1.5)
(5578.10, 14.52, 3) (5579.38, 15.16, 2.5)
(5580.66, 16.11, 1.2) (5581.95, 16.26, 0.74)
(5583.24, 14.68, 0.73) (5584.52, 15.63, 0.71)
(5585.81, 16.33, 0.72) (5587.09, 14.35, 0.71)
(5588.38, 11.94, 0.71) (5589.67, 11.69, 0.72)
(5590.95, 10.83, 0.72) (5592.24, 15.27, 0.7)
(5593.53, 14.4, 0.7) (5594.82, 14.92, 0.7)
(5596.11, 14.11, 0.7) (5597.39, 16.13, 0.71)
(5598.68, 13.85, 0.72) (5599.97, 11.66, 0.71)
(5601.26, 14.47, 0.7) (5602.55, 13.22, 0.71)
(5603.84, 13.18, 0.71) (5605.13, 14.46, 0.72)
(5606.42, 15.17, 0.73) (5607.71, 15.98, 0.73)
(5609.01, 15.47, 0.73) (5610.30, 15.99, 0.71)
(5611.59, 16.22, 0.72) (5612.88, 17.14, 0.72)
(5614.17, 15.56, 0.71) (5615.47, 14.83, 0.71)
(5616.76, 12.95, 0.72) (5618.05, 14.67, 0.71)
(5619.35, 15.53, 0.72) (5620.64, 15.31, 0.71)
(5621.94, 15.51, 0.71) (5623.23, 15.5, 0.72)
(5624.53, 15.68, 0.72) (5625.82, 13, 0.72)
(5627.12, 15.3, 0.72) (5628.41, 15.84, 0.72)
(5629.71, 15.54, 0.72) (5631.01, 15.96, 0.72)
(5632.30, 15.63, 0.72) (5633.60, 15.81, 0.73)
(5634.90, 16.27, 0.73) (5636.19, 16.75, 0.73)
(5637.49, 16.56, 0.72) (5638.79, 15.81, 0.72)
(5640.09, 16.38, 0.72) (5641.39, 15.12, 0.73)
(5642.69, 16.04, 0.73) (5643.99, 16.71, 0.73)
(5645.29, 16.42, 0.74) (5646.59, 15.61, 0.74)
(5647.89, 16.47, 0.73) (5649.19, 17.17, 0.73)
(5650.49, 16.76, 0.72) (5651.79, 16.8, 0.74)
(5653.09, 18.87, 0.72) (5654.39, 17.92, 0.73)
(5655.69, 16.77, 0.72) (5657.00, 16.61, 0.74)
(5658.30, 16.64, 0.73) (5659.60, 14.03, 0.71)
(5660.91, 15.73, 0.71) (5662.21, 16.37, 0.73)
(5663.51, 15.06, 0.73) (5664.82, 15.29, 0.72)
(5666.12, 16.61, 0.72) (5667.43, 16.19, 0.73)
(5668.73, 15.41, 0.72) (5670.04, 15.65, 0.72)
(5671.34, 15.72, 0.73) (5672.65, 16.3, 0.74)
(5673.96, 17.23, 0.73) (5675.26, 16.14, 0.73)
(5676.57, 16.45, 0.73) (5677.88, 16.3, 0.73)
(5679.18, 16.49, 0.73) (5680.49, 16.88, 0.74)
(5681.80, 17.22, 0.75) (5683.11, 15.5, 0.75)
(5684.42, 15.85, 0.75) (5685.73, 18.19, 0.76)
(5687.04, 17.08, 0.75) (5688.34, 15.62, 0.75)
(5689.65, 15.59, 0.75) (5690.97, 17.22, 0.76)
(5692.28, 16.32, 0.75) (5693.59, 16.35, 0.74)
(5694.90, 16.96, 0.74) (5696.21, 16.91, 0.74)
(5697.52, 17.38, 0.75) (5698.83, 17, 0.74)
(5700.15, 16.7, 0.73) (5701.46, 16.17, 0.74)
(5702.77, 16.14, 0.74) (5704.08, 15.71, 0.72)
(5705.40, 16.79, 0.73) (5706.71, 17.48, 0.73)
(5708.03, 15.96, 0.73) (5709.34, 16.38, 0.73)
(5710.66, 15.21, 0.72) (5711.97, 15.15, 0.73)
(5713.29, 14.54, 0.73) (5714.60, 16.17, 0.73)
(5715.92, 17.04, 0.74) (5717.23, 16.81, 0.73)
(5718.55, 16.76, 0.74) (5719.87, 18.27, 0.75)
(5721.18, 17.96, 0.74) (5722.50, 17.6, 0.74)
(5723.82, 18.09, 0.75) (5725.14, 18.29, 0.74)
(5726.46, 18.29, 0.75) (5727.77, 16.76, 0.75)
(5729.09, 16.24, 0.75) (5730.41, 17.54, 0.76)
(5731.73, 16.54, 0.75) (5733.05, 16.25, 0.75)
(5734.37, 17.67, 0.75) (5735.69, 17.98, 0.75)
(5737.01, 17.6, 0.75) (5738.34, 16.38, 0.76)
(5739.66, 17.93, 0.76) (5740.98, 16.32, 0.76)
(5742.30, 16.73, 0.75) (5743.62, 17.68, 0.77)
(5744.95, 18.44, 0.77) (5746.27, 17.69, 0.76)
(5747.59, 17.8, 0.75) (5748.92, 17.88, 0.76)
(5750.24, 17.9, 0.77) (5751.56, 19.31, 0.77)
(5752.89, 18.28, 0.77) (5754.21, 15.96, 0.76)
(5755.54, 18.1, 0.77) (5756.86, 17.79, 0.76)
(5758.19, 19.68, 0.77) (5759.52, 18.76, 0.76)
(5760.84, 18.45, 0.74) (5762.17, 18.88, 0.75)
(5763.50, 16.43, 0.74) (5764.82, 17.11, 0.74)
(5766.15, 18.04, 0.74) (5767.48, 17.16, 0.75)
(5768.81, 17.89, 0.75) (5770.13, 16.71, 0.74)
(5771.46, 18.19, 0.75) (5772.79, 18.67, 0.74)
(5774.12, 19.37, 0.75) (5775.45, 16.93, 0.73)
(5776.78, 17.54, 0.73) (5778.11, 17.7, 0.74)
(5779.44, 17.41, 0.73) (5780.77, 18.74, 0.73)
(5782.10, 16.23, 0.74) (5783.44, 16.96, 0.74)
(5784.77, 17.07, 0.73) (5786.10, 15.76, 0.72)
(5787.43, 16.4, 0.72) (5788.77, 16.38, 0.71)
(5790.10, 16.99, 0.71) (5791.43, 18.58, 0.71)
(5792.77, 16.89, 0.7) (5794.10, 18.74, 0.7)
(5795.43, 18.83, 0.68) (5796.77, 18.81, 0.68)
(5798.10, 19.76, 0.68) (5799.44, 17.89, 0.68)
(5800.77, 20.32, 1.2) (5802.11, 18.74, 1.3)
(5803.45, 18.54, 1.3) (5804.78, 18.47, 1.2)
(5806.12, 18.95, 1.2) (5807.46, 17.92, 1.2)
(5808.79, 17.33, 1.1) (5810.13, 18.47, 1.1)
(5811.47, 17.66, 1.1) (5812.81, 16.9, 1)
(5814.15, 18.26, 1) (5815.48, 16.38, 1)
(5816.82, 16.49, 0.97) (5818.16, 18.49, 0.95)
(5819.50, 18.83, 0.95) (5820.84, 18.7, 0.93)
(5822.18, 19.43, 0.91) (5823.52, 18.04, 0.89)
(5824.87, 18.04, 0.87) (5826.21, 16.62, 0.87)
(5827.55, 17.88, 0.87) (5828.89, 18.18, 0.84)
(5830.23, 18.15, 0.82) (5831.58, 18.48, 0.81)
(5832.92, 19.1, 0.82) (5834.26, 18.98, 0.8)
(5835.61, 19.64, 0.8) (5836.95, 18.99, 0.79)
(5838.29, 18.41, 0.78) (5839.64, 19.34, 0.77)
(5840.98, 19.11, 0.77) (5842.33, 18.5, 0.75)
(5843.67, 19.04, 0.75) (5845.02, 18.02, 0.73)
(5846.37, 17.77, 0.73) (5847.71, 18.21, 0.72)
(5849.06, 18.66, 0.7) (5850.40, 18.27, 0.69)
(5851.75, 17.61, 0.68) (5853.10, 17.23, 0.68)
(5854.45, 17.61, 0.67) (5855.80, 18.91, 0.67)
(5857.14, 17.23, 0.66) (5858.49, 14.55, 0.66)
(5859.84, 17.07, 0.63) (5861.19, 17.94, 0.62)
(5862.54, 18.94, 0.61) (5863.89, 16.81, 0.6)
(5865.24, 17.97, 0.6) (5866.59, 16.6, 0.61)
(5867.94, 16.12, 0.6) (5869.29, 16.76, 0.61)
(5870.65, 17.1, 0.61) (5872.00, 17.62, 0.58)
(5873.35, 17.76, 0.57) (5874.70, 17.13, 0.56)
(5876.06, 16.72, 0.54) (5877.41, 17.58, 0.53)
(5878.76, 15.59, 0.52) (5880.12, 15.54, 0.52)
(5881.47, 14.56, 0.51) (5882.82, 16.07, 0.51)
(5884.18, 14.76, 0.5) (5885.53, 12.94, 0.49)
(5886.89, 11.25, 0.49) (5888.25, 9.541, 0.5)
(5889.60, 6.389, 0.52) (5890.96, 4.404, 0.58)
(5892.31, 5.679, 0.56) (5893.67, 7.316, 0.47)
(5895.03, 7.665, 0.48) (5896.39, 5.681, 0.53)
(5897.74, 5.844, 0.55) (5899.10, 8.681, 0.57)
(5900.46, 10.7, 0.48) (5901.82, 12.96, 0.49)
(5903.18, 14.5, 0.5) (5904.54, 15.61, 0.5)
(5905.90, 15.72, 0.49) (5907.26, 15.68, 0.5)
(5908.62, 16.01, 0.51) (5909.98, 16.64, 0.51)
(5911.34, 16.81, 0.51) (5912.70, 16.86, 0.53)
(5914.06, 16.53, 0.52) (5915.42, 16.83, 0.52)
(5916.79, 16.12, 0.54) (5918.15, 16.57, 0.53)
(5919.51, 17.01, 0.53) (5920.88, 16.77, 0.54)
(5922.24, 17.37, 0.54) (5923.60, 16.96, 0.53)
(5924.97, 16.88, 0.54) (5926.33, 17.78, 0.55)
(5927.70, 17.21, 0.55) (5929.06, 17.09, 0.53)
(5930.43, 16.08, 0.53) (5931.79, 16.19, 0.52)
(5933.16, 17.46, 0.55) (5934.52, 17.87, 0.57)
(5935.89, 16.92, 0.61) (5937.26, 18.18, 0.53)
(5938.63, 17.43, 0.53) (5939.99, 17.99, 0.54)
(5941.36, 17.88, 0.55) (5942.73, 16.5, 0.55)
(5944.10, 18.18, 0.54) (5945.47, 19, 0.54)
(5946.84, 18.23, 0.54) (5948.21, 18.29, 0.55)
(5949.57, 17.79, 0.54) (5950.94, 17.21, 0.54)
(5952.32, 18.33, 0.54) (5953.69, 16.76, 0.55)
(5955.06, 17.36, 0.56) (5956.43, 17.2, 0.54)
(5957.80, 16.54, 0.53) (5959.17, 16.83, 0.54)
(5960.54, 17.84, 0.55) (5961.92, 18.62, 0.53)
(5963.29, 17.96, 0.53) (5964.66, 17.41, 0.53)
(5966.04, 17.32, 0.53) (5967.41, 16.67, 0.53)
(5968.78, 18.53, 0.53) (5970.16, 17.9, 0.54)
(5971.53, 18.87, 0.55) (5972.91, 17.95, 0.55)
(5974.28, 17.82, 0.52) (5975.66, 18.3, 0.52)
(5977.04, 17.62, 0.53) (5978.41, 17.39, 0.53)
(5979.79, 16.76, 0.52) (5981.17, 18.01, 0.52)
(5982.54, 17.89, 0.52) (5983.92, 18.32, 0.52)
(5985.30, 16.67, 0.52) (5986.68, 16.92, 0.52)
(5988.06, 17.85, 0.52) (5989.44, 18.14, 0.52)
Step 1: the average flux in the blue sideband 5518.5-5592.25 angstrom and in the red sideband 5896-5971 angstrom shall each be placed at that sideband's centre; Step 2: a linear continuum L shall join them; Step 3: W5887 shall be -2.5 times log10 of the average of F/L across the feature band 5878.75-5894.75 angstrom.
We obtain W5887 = 0.44 mag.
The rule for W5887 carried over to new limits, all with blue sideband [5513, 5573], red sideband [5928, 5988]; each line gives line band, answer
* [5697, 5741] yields -0.04 mag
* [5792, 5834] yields -0.09 mag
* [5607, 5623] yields 0.02 mag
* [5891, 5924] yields 0.28 mag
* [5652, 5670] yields -0.02 mag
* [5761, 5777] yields -0.08 mag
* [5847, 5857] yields -0.07 mag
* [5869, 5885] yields 0.05 mag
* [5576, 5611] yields 0.08 mag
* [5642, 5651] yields -0.04 mag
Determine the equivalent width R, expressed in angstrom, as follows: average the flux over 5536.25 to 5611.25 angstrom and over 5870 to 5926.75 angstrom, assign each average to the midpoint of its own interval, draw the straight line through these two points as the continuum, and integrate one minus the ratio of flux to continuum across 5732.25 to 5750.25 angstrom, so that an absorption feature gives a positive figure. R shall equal -3.7 angstrom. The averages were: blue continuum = 15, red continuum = 13.9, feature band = 17.4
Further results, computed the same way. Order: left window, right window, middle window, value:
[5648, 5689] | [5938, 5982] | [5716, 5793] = -3.4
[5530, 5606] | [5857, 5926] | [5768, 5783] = -3.2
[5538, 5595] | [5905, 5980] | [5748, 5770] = -2.3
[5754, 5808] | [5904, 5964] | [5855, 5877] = 0.4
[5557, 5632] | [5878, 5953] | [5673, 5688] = -1.8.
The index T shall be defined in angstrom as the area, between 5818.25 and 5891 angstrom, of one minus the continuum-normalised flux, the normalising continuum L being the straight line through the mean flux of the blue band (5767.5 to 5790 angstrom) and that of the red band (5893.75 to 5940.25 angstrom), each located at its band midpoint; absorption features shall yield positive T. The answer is -3.5 angstrom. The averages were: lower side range 17.4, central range 17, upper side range 15.2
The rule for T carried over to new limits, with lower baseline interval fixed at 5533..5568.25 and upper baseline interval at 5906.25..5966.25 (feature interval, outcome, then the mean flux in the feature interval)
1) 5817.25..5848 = -3.11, 18.5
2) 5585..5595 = 1.34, 13.7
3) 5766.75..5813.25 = -3.43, 17.9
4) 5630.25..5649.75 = -0.19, 16.2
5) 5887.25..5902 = 8.17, 7.61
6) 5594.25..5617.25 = 1.64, 14.8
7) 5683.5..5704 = -0.44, 16.6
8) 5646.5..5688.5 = -0.73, 16.4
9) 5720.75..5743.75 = -1.28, 17.3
